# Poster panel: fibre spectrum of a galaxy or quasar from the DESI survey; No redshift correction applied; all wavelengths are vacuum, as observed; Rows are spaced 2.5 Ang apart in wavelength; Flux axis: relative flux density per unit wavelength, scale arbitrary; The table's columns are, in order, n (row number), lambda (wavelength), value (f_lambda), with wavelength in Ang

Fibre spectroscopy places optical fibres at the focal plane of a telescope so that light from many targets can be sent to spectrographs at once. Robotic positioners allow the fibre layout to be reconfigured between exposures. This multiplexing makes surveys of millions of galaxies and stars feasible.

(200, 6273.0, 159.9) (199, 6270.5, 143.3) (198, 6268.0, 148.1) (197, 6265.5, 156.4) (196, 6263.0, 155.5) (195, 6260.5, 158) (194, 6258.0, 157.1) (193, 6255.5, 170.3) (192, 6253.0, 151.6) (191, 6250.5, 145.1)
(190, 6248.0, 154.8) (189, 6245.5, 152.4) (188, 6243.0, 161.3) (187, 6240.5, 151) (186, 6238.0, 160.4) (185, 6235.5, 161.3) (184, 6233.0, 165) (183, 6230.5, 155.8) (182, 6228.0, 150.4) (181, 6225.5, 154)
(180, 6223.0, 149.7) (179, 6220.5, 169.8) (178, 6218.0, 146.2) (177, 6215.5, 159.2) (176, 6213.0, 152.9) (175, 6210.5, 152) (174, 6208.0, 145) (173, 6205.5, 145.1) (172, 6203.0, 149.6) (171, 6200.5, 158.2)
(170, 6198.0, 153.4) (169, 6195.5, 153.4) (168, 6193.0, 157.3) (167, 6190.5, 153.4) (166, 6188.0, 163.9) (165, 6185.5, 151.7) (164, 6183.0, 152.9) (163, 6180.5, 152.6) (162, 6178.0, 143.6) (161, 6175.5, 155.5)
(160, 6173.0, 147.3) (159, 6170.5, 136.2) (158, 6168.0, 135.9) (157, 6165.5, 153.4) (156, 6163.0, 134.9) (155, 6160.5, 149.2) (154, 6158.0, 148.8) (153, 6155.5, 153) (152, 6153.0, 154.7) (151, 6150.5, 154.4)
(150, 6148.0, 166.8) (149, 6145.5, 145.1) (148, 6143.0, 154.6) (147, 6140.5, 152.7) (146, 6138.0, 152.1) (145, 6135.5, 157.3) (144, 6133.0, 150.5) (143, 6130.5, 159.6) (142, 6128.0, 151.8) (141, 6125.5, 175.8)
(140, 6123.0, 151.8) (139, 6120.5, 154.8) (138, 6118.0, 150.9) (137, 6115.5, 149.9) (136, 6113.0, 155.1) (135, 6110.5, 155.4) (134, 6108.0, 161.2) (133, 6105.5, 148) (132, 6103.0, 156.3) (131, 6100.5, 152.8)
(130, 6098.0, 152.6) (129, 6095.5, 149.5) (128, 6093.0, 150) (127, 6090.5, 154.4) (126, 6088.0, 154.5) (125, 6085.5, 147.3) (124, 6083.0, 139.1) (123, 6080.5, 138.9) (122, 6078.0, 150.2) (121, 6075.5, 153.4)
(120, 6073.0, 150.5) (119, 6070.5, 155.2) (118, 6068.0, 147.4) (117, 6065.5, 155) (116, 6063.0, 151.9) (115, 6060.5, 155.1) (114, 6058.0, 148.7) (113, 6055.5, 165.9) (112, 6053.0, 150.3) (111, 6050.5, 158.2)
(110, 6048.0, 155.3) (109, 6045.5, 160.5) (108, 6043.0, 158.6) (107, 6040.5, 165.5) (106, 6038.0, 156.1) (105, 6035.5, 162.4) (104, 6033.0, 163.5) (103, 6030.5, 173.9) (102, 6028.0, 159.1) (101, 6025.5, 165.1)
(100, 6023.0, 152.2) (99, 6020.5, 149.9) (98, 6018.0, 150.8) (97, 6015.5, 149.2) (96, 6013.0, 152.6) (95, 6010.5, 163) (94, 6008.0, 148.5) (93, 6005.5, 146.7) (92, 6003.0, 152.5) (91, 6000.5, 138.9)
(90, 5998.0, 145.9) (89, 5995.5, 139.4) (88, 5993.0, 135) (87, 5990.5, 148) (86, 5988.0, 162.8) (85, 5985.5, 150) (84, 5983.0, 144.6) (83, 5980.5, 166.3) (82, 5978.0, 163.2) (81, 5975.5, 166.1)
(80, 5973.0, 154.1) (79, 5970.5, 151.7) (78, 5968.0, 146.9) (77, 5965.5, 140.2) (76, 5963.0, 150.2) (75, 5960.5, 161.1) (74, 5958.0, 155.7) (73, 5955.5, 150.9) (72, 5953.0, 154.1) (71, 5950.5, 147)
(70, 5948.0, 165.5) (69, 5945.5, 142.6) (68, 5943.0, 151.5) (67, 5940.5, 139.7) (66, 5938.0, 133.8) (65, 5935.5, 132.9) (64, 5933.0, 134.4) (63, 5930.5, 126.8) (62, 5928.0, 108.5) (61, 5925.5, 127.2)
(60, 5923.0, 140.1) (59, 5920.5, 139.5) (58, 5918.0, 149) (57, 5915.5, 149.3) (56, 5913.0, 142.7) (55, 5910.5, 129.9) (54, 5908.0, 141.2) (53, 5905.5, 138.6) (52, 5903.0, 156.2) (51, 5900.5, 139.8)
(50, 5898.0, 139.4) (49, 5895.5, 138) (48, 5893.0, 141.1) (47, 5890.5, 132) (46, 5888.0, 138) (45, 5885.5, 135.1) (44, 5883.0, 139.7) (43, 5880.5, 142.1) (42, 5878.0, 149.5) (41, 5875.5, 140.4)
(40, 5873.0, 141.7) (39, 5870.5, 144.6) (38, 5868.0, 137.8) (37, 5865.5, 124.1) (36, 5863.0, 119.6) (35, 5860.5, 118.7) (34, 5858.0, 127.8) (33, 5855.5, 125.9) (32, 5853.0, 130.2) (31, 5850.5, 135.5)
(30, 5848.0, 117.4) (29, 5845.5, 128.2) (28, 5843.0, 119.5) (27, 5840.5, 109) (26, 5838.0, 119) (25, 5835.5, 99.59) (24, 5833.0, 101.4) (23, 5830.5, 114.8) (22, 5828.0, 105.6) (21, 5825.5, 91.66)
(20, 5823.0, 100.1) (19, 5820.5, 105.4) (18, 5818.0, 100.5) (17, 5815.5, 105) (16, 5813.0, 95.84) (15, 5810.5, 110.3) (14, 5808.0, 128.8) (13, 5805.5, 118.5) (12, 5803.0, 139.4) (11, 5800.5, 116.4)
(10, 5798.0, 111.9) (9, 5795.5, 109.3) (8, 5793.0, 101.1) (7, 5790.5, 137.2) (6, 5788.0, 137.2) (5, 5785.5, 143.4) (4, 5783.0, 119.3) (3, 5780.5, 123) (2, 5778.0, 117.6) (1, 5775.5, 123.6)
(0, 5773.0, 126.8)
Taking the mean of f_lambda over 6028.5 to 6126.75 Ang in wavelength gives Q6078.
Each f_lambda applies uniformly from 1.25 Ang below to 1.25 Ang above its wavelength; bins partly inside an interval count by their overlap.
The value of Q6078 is 155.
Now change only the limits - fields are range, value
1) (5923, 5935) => 126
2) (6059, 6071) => 153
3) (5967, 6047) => 154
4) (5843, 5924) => 136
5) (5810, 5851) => 109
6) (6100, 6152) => 155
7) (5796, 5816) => 116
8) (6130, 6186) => 150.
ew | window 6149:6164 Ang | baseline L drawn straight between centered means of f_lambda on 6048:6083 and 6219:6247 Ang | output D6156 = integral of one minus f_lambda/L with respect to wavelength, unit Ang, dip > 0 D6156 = 0.5 Ang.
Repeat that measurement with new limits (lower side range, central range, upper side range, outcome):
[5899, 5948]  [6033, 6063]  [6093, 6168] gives -2.1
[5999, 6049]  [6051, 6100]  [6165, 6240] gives 1.3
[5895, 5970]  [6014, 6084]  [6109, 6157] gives -2.5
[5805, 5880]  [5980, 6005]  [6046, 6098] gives -1.3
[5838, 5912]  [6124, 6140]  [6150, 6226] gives -1.0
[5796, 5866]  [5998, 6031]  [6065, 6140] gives -3.0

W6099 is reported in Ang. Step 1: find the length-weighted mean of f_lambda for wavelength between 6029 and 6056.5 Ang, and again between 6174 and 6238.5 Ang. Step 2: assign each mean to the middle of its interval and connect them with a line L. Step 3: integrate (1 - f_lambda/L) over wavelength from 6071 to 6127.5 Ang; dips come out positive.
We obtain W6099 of 2.2 Ang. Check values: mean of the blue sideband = 161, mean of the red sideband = 154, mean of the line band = 152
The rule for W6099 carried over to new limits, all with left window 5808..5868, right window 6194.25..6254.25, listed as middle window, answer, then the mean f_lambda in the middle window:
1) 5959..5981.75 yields -4.9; 156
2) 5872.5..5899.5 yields -4.7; 140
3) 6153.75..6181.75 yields 0.3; 147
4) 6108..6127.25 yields -1.8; 156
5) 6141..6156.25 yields -0.9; 155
